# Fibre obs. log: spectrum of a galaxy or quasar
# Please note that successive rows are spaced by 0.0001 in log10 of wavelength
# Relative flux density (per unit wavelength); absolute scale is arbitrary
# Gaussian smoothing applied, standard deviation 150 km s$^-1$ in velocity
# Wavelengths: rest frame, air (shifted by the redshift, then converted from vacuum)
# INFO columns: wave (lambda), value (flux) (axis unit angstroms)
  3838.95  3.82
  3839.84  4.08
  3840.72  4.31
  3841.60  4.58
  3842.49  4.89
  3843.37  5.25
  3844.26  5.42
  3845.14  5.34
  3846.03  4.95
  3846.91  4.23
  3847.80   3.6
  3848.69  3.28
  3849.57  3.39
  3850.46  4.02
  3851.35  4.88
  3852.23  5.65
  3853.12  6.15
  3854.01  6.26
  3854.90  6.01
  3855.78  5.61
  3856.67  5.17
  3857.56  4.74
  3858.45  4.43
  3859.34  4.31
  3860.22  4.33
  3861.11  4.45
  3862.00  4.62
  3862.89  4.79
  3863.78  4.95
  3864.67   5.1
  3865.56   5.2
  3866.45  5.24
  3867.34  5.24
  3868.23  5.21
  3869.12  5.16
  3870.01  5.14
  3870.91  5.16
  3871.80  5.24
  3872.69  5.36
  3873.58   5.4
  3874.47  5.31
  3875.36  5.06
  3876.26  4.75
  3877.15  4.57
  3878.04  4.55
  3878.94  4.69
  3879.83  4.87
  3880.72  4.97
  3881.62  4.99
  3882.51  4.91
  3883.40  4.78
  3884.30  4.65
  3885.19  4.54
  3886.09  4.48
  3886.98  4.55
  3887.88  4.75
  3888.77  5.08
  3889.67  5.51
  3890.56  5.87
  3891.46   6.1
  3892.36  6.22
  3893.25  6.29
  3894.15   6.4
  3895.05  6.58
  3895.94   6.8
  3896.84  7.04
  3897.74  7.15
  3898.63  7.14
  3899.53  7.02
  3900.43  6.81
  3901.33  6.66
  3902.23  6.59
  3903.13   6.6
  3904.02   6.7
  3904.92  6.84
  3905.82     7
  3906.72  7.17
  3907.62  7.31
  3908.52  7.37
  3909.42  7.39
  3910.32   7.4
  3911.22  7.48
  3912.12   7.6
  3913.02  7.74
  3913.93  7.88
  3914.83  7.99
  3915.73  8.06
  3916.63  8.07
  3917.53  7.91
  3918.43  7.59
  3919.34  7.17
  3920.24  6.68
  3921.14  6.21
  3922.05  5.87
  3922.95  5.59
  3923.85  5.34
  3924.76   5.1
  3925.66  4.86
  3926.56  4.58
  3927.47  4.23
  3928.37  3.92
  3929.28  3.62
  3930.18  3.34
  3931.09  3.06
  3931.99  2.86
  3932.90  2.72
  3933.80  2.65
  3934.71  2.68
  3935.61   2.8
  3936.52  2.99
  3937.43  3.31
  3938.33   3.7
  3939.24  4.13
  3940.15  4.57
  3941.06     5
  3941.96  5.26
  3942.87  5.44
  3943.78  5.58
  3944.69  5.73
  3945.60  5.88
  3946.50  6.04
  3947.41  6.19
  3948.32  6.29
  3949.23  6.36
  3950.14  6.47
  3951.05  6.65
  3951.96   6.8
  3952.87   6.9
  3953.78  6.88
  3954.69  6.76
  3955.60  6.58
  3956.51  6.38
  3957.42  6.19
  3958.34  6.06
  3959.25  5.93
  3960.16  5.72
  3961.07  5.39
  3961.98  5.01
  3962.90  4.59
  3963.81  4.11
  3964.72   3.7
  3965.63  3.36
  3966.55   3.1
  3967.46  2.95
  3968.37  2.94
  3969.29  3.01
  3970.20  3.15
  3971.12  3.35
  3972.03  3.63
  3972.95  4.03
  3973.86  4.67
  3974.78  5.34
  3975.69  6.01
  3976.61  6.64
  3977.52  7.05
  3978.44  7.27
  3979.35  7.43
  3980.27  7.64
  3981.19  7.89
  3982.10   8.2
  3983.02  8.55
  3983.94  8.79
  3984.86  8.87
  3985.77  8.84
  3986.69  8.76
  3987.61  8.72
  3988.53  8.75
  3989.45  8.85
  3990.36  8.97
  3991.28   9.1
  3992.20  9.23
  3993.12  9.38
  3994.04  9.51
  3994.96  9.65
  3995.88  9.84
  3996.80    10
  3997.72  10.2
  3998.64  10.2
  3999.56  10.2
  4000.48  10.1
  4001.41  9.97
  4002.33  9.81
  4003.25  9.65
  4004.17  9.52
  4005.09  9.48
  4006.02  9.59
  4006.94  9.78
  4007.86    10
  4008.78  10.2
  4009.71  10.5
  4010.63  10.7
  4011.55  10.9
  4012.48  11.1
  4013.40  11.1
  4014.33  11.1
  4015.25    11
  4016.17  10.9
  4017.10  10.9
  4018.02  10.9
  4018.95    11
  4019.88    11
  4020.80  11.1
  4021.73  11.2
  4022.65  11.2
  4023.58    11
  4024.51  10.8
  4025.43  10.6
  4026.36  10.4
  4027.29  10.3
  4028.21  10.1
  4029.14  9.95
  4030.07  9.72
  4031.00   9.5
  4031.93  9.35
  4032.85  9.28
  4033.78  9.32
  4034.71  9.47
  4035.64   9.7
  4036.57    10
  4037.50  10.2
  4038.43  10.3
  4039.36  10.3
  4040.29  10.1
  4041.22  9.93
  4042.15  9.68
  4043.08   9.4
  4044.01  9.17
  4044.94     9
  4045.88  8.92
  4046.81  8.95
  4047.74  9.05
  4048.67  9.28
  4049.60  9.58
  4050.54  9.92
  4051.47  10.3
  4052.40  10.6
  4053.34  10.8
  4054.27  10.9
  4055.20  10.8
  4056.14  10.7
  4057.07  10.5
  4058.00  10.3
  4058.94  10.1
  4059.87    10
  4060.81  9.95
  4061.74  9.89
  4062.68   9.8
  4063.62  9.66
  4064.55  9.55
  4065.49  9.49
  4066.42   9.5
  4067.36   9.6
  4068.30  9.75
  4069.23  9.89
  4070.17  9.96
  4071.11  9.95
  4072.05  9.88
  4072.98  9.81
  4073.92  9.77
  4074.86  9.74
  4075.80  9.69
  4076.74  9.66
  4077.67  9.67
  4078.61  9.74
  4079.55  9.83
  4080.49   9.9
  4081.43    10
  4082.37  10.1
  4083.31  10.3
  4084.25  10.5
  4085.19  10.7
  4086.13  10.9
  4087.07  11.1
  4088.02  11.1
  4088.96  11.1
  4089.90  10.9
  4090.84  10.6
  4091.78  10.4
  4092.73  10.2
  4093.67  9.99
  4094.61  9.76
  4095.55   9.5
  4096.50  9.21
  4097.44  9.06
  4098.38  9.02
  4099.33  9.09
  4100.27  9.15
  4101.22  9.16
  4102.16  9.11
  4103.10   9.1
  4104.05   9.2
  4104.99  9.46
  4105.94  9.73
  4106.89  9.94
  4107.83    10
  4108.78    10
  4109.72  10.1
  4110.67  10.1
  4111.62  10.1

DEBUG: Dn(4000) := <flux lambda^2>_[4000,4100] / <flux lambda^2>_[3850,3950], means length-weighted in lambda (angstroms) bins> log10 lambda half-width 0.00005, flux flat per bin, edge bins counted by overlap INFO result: 1.97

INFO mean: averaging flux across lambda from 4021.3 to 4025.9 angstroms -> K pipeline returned 11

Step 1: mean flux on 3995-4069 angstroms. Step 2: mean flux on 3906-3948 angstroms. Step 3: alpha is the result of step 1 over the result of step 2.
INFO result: 1.83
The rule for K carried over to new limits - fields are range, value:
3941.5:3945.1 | 5.5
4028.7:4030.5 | 9.82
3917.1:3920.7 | 7.33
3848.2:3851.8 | 3.9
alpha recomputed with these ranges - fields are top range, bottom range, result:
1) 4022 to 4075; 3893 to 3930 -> 1.50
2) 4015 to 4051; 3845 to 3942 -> 1.86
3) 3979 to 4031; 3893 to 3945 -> 1.70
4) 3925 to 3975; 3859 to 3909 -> 0.83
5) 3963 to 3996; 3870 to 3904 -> 1.18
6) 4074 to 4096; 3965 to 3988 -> 1.71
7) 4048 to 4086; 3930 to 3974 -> 2.12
